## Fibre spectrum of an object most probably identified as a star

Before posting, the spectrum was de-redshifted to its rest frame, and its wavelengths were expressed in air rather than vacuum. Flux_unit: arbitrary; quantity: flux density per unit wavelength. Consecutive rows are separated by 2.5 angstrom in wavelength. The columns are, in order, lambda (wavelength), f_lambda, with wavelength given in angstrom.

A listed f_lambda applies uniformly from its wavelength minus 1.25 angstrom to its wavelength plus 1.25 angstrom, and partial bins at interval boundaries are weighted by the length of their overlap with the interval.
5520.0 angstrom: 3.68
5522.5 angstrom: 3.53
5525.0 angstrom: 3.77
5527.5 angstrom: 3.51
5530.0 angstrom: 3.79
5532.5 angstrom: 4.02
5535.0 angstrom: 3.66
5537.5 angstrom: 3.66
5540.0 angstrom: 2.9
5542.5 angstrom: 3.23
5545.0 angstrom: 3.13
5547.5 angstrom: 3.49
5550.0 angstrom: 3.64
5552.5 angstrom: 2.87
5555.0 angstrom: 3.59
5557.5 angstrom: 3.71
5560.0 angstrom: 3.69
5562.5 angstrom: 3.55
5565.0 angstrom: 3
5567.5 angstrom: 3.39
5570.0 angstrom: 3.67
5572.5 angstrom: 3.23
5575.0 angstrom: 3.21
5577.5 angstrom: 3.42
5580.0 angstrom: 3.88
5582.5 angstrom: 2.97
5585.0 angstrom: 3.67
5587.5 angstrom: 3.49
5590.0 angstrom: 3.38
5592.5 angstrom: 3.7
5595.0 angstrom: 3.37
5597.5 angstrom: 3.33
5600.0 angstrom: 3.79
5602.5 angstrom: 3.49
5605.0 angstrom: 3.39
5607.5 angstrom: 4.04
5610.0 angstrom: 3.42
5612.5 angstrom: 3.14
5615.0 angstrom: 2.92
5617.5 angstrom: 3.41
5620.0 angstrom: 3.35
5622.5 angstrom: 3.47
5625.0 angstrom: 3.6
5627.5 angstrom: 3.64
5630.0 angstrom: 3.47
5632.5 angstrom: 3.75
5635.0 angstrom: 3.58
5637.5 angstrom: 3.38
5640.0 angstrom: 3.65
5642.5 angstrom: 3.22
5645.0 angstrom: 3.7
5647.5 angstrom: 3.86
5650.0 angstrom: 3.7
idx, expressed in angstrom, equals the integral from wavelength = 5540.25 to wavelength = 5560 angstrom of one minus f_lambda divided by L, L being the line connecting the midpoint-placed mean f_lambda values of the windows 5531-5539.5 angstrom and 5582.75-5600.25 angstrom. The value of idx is 1.5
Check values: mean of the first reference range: 3.7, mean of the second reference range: 3.49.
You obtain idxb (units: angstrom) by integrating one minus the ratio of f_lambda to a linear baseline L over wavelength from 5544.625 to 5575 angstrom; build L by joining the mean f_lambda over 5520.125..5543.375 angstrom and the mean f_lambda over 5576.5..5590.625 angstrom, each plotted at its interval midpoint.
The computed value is 0.9 angstrom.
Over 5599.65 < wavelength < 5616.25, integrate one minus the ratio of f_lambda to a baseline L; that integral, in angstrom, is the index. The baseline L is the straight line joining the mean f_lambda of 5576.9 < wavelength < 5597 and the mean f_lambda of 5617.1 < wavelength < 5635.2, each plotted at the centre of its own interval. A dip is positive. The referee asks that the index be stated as 0.3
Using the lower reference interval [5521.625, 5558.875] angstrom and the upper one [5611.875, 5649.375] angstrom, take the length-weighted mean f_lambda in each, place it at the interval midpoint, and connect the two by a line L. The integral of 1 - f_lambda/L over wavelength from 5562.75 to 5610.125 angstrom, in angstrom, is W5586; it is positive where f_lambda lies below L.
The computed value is 0.3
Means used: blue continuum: 3.5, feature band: 3.47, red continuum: 3.49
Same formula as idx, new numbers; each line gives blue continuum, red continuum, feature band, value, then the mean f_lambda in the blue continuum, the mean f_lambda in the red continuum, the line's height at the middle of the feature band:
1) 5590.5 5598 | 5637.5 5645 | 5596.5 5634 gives -0.12 angstrom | 3.47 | 3.47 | 3.47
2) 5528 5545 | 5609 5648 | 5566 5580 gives 0.29 angstrom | 3.51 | 3.47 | 3.49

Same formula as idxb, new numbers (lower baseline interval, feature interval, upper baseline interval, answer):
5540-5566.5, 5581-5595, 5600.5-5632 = -0.1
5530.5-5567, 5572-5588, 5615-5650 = 0.3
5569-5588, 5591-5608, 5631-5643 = -0.4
